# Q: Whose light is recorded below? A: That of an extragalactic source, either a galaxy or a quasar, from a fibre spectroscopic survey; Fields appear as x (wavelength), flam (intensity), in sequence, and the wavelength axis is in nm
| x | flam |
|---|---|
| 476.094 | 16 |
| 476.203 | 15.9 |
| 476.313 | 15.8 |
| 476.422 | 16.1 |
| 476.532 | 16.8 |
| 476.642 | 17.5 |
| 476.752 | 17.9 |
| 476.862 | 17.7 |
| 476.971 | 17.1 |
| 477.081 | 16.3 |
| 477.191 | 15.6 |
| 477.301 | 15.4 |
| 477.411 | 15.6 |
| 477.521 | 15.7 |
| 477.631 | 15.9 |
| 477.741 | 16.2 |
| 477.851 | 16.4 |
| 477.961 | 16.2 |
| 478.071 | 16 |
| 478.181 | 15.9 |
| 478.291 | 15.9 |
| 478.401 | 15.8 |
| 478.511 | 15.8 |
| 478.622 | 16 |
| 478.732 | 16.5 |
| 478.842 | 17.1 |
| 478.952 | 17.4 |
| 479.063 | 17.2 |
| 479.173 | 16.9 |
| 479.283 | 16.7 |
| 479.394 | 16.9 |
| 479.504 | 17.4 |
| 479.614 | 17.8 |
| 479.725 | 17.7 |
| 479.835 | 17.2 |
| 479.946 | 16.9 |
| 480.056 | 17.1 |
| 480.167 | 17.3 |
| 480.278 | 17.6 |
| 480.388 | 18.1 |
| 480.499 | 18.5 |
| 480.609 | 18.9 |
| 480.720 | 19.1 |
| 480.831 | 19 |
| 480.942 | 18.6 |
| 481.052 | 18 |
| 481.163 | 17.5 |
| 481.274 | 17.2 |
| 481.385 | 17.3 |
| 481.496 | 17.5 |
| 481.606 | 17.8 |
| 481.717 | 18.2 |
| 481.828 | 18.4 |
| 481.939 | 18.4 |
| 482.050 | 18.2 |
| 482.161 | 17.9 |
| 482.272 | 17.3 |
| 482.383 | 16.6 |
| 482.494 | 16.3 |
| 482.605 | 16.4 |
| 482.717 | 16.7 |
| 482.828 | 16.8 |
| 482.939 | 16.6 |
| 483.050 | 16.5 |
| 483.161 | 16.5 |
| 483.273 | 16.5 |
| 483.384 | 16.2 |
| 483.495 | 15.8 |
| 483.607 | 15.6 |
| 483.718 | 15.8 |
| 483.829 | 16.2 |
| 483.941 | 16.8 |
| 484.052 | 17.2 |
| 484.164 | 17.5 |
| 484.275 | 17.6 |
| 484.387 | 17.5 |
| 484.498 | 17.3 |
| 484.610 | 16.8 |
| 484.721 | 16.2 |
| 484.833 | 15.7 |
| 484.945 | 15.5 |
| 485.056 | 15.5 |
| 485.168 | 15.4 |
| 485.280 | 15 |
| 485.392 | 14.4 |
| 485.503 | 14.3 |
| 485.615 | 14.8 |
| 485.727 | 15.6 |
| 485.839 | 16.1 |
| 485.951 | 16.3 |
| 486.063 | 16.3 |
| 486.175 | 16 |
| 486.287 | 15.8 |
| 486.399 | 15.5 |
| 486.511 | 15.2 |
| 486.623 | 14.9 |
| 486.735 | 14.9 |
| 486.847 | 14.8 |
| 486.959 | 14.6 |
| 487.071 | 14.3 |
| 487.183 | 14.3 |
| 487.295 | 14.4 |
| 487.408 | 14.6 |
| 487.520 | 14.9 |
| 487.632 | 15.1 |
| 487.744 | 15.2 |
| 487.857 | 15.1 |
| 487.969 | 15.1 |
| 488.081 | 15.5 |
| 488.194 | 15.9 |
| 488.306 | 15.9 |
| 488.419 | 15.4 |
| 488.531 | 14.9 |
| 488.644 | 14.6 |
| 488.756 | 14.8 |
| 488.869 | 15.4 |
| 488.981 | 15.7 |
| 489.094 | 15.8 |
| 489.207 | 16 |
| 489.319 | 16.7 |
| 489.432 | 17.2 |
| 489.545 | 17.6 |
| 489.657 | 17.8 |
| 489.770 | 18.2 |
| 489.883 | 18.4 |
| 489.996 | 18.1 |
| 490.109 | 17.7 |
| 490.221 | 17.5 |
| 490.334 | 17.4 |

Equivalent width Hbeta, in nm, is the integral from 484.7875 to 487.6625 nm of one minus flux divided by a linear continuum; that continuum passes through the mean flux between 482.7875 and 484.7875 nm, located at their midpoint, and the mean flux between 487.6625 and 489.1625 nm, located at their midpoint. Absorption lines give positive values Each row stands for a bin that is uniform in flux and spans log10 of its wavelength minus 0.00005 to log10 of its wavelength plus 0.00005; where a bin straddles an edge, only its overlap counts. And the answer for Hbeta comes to 0.14 nm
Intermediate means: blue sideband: 16.6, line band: 15.2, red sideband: 15.3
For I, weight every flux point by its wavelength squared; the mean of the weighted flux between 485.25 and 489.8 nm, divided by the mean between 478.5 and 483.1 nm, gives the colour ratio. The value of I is 0.91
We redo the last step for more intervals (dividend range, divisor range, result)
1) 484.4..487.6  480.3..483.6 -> 0.90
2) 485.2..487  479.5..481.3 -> 0.87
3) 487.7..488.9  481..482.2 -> 0.88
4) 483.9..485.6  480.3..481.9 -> 0.90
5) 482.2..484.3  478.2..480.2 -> 1.00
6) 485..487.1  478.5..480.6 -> 0.91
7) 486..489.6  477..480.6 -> 0.96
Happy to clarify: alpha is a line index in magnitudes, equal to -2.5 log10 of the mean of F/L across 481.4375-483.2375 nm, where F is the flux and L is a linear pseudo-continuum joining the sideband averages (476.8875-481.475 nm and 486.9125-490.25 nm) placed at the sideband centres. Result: -0.04 mag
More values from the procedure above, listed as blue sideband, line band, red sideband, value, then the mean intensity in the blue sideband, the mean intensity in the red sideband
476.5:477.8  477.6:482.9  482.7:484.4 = -0.05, 16.5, 16.6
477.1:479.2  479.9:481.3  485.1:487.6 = -0.14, 16.2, 15.1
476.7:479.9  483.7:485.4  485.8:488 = -0.05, 16.6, 15.2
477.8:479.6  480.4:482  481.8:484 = -0.09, 16.5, 16.8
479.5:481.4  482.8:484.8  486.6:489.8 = 0.01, 17.9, 15.5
